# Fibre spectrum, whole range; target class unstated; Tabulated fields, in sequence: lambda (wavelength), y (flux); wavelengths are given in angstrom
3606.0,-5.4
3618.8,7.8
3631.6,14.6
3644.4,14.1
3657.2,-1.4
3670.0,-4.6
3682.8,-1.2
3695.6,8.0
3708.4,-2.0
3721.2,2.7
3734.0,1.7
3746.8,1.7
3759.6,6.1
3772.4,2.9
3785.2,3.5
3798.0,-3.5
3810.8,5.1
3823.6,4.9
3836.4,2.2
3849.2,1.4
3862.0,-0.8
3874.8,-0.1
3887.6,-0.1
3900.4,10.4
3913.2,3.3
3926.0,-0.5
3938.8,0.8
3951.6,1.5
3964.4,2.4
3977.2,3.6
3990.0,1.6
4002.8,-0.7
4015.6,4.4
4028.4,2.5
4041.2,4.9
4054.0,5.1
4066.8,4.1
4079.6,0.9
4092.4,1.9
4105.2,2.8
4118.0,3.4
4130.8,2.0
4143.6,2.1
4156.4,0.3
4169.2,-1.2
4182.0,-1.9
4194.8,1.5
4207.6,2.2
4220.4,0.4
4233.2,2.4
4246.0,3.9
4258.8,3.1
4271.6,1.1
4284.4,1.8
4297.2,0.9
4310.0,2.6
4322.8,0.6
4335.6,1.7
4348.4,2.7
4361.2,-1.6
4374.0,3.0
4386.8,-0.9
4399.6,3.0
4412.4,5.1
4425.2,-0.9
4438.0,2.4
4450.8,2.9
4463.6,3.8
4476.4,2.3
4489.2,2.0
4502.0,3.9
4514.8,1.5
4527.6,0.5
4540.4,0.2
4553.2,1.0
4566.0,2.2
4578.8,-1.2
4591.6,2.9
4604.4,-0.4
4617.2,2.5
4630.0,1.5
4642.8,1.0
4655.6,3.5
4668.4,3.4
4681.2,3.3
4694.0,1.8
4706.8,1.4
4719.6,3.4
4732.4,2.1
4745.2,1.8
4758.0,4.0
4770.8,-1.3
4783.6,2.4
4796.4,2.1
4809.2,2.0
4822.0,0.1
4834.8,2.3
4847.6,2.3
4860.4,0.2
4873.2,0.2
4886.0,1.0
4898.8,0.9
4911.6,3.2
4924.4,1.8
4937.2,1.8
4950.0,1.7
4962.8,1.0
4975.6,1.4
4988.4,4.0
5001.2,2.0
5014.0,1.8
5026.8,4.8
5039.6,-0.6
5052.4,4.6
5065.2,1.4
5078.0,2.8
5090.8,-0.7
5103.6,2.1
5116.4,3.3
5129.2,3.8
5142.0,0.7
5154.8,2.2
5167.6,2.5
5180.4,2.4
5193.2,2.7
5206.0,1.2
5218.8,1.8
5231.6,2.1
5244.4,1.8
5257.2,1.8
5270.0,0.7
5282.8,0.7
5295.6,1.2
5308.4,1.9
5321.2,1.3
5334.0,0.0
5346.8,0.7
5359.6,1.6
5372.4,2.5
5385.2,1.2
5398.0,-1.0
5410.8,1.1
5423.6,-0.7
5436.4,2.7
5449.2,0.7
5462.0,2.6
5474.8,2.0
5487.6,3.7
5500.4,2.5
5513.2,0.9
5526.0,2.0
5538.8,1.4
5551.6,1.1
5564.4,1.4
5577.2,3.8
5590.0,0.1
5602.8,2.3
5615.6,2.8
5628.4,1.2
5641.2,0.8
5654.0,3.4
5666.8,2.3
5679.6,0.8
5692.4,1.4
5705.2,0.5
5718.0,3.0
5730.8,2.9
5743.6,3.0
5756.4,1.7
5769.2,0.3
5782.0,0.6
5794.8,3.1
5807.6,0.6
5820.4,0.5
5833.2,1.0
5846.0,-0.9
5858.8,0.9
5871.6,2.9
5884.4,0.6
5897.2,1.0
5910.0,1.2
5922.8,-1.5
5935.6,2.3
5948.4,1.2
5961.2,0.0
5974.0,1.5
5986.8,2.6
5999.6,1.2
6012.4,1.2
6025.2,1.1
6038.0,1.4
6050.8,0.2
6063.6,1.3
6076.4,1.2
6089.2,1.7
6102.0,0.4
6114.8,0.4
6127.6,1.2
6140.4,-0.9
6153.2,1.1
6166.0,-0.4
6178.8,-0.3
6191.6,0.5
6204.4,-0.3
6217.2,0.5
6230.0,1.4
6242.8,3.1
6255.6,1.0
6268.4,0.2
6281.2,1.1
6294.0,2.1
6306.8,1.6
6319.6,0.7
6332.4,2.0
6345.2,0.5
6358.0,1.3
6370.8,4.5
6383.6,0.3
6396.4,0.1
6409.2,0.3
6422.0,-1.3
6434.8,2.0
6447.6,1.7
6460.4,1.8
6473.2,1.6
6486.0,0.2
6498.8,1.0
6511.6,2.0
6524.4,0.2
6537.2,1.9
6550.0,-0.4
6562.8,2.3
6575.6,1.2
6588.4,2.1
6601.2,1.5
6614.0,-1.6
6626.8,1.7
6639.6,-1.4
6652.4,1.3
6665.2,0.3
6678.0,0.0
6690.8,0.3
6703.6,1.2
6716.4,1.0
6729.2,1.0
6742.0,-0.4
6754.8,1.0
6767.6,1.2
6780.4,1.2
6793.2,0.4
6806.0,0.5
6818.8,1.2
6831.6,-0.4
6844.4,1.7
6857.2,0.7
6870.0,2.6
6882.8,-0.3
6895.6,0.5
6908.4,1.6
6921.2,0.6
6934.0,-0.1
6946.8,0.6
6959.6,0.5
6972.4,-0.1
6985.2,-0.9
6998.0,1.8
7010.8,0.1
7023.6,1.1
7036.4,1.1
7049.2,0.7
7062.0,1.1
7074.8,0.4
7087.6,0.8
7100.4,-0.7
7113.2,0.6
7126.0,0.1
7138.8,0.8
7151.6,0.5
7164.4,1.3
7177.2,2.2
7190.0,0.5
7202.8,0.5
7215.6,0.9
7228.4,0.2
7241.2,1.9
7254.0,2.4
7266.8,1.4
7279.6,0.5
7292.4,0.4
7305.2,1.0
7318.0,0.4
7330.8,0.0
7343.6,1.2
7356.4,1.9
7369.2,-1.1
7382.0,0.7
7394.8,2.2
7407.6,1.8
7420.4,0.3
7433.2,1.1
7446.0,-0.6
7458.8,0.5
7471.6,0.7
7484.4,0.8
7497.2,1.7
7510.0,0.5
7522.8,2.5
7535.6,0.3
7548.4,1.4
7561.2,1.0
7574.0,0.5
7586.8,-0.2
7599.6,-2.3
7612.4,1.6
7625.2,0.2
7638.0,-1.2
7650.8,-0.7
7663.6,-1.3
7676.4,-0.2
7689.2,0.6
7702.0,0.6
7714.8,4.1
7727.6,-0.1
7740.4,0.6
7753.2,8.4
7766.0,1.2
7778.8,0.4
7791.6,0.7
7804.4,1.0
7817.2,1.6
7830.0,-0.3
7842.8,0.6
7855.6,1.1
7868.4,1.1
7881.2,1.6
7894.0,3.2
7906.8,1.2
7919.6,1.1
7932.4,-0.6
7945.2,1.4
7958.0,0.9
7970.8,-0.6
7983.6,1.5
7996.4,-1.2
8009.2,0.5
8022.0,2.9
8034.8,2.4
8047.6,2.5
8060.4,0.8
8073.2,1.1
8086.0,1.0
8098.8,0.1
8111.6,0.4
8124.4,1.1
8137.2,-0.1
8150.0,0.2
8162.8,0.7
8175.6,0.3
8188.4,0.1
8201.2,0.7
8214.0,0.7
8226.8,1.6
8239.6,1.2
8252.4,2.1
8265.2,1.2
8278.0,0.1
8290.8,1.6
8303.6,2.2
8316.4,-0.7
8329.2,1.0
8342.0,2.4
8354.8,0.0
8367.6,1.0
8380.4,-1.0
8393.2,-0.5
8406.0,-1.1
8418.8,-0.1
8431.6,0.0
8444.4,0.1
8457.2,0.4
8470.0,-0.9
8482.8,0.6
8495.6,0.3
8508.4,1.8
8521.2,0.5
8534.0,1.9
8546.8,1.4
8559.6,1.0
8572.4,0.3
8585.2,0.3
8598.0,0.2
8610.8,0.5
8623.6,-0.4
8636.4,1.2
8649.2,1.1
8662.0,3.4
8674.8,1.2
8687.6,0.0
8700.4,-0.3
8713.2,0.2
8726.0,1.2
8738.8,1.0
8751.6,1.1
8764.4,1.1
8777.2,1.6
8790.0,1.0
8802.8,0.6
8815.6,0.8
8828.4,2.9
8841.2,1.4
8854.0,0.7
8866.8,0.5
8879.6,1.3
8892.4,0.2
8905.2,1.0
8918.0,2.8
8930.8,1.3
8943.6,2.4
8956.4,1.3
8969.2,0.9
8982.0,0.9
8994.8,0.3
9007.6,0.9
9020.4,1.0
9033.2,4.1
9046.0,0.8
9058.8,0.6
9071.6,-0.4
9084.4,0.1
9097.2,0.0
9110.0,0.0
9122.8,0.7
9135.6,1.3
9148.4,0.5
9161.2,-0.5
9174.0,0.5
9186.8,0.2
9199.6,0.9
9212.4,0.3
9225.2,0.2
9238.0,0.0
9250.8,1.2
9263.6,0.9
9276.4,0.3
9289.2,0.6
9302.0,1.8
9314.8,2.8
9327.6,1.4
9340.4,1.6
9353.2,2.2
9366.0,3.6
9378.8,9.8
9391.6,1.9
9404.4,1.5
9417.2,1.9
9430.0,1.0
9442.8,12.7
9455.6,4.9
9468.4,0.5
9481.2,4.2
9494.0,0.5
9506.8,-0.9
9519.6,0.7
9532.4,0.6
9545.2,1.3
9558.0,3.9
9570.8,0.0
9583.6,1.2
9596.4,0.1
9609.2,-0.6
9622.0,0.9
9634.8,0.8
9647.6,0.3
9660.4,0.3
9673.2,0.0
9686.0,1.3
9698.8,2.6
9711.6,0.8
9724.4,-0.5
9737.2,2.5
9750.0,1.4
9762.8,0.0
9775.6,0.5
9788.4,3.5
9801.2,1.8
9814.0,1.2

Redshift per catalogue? 1.08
